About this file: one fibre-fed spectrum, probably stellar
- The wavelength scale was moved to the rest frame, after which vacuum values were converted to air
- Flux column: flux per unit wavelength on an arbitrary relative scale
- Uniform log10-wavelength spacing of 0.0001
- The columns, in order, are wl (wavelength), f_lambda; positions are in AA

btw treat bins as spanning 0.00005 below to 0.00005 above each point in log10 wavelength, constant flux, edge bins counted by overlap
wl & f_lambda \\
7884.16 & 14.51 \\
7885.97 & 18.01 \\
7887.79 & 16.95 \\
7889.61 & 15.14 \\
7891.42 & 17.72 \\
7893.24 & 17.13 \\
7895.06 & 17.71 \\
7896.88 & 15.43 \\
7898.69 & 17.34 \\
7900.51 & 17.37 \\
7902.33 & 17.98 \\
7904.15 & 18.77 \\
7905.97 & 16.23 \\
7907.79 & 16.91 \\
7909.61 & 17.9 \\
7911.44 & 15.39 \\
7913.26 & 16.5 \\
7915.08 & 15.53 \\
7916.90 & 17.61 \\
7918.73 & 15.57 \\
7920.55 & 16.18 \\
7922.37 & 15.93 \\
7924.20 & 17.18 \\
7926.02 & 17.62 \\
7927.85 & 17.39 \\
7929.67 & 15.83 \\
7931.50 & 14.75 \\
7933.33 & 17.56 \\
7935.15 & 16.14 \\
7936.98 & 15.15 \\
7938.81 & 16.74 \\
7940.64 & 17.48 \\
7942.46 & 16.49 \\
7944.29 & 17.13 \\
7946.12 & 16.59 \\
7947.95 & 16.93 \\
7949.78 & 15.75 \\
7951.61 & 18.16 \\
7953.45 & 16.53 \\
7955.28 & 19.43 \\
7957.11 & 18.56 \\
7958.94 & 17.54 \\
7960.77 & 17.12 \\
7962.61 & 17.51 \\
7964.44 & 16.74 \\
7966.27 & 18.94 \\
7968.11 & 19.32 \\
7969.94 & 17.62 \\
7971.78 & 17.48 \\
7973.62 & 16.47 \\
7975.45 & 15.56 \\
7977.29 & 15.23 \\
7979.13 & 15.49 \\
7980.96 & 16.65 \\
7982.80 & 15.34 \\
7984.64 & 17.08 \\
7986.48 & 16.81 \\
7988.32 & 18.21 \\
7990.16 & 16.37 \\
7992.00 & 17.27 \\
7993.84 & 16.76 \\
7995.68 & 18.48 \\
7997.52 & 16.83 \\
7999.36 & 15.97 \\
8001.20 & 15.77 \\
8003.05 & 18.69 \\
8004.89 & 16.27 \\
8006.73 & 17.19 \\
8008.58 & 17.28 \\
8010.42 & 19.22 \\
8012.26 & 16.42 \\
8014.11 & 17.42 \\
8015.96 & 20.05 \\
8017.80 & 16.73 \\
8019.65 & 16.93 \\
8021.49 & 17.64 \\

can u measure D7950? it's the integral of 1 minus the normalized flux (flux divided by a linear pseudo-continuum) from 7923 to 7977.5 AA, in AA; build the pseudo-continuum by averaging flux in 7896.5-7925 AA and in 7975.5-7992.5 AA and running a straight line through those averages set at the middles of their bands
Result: -1.6 AA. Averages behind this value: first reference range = 16.8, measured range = 17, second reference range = 16.4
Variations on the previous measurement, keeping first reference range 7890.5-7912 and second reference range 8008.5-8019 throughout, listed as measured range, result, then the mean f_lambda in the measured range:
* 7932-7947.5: 0.72 AA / 16.6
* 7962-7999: 1.43 AA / 17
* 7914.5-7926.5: 0.55 AA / 16.5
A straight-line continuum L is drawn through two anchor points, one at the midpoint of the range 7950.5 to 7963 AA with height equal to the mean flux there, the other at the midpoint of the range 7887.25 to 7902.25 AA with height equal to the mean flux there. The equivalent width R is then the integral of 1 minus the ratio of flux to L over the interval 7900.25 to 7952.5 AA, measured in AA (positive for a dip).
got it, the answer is 2.0 AA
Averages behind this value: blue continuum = 16.9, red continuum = 17.8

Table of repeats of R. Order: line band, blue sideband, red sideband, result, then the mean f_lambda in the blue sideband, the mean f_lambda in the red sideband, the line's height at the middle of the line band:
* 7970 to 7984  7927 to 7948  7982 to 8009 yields 0.5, 16.5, 17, 16.8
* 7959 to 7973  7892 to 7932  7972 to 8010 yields -0.9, 16.8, 16.7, 16.7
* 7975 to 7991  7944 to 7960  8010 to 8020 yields 1.1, 17.4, 17.8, 17.6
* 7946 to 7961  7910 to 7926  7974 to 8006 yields -0.9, 16.4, 16.6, 16.5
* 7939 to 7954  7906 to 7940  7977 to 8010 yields -0.3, 16.4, 16.8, 16.6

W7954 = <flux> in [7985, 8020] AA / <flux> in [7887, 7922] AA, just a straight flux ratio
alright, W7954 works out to 1.03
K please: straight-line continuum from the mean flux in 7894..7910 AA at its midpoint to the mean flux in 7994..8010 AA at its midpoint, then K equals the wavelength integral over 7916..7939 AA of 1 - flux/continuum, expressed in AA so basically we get 1.1 AA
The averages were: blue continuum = 17.3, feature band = 16.4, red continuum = 17.1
